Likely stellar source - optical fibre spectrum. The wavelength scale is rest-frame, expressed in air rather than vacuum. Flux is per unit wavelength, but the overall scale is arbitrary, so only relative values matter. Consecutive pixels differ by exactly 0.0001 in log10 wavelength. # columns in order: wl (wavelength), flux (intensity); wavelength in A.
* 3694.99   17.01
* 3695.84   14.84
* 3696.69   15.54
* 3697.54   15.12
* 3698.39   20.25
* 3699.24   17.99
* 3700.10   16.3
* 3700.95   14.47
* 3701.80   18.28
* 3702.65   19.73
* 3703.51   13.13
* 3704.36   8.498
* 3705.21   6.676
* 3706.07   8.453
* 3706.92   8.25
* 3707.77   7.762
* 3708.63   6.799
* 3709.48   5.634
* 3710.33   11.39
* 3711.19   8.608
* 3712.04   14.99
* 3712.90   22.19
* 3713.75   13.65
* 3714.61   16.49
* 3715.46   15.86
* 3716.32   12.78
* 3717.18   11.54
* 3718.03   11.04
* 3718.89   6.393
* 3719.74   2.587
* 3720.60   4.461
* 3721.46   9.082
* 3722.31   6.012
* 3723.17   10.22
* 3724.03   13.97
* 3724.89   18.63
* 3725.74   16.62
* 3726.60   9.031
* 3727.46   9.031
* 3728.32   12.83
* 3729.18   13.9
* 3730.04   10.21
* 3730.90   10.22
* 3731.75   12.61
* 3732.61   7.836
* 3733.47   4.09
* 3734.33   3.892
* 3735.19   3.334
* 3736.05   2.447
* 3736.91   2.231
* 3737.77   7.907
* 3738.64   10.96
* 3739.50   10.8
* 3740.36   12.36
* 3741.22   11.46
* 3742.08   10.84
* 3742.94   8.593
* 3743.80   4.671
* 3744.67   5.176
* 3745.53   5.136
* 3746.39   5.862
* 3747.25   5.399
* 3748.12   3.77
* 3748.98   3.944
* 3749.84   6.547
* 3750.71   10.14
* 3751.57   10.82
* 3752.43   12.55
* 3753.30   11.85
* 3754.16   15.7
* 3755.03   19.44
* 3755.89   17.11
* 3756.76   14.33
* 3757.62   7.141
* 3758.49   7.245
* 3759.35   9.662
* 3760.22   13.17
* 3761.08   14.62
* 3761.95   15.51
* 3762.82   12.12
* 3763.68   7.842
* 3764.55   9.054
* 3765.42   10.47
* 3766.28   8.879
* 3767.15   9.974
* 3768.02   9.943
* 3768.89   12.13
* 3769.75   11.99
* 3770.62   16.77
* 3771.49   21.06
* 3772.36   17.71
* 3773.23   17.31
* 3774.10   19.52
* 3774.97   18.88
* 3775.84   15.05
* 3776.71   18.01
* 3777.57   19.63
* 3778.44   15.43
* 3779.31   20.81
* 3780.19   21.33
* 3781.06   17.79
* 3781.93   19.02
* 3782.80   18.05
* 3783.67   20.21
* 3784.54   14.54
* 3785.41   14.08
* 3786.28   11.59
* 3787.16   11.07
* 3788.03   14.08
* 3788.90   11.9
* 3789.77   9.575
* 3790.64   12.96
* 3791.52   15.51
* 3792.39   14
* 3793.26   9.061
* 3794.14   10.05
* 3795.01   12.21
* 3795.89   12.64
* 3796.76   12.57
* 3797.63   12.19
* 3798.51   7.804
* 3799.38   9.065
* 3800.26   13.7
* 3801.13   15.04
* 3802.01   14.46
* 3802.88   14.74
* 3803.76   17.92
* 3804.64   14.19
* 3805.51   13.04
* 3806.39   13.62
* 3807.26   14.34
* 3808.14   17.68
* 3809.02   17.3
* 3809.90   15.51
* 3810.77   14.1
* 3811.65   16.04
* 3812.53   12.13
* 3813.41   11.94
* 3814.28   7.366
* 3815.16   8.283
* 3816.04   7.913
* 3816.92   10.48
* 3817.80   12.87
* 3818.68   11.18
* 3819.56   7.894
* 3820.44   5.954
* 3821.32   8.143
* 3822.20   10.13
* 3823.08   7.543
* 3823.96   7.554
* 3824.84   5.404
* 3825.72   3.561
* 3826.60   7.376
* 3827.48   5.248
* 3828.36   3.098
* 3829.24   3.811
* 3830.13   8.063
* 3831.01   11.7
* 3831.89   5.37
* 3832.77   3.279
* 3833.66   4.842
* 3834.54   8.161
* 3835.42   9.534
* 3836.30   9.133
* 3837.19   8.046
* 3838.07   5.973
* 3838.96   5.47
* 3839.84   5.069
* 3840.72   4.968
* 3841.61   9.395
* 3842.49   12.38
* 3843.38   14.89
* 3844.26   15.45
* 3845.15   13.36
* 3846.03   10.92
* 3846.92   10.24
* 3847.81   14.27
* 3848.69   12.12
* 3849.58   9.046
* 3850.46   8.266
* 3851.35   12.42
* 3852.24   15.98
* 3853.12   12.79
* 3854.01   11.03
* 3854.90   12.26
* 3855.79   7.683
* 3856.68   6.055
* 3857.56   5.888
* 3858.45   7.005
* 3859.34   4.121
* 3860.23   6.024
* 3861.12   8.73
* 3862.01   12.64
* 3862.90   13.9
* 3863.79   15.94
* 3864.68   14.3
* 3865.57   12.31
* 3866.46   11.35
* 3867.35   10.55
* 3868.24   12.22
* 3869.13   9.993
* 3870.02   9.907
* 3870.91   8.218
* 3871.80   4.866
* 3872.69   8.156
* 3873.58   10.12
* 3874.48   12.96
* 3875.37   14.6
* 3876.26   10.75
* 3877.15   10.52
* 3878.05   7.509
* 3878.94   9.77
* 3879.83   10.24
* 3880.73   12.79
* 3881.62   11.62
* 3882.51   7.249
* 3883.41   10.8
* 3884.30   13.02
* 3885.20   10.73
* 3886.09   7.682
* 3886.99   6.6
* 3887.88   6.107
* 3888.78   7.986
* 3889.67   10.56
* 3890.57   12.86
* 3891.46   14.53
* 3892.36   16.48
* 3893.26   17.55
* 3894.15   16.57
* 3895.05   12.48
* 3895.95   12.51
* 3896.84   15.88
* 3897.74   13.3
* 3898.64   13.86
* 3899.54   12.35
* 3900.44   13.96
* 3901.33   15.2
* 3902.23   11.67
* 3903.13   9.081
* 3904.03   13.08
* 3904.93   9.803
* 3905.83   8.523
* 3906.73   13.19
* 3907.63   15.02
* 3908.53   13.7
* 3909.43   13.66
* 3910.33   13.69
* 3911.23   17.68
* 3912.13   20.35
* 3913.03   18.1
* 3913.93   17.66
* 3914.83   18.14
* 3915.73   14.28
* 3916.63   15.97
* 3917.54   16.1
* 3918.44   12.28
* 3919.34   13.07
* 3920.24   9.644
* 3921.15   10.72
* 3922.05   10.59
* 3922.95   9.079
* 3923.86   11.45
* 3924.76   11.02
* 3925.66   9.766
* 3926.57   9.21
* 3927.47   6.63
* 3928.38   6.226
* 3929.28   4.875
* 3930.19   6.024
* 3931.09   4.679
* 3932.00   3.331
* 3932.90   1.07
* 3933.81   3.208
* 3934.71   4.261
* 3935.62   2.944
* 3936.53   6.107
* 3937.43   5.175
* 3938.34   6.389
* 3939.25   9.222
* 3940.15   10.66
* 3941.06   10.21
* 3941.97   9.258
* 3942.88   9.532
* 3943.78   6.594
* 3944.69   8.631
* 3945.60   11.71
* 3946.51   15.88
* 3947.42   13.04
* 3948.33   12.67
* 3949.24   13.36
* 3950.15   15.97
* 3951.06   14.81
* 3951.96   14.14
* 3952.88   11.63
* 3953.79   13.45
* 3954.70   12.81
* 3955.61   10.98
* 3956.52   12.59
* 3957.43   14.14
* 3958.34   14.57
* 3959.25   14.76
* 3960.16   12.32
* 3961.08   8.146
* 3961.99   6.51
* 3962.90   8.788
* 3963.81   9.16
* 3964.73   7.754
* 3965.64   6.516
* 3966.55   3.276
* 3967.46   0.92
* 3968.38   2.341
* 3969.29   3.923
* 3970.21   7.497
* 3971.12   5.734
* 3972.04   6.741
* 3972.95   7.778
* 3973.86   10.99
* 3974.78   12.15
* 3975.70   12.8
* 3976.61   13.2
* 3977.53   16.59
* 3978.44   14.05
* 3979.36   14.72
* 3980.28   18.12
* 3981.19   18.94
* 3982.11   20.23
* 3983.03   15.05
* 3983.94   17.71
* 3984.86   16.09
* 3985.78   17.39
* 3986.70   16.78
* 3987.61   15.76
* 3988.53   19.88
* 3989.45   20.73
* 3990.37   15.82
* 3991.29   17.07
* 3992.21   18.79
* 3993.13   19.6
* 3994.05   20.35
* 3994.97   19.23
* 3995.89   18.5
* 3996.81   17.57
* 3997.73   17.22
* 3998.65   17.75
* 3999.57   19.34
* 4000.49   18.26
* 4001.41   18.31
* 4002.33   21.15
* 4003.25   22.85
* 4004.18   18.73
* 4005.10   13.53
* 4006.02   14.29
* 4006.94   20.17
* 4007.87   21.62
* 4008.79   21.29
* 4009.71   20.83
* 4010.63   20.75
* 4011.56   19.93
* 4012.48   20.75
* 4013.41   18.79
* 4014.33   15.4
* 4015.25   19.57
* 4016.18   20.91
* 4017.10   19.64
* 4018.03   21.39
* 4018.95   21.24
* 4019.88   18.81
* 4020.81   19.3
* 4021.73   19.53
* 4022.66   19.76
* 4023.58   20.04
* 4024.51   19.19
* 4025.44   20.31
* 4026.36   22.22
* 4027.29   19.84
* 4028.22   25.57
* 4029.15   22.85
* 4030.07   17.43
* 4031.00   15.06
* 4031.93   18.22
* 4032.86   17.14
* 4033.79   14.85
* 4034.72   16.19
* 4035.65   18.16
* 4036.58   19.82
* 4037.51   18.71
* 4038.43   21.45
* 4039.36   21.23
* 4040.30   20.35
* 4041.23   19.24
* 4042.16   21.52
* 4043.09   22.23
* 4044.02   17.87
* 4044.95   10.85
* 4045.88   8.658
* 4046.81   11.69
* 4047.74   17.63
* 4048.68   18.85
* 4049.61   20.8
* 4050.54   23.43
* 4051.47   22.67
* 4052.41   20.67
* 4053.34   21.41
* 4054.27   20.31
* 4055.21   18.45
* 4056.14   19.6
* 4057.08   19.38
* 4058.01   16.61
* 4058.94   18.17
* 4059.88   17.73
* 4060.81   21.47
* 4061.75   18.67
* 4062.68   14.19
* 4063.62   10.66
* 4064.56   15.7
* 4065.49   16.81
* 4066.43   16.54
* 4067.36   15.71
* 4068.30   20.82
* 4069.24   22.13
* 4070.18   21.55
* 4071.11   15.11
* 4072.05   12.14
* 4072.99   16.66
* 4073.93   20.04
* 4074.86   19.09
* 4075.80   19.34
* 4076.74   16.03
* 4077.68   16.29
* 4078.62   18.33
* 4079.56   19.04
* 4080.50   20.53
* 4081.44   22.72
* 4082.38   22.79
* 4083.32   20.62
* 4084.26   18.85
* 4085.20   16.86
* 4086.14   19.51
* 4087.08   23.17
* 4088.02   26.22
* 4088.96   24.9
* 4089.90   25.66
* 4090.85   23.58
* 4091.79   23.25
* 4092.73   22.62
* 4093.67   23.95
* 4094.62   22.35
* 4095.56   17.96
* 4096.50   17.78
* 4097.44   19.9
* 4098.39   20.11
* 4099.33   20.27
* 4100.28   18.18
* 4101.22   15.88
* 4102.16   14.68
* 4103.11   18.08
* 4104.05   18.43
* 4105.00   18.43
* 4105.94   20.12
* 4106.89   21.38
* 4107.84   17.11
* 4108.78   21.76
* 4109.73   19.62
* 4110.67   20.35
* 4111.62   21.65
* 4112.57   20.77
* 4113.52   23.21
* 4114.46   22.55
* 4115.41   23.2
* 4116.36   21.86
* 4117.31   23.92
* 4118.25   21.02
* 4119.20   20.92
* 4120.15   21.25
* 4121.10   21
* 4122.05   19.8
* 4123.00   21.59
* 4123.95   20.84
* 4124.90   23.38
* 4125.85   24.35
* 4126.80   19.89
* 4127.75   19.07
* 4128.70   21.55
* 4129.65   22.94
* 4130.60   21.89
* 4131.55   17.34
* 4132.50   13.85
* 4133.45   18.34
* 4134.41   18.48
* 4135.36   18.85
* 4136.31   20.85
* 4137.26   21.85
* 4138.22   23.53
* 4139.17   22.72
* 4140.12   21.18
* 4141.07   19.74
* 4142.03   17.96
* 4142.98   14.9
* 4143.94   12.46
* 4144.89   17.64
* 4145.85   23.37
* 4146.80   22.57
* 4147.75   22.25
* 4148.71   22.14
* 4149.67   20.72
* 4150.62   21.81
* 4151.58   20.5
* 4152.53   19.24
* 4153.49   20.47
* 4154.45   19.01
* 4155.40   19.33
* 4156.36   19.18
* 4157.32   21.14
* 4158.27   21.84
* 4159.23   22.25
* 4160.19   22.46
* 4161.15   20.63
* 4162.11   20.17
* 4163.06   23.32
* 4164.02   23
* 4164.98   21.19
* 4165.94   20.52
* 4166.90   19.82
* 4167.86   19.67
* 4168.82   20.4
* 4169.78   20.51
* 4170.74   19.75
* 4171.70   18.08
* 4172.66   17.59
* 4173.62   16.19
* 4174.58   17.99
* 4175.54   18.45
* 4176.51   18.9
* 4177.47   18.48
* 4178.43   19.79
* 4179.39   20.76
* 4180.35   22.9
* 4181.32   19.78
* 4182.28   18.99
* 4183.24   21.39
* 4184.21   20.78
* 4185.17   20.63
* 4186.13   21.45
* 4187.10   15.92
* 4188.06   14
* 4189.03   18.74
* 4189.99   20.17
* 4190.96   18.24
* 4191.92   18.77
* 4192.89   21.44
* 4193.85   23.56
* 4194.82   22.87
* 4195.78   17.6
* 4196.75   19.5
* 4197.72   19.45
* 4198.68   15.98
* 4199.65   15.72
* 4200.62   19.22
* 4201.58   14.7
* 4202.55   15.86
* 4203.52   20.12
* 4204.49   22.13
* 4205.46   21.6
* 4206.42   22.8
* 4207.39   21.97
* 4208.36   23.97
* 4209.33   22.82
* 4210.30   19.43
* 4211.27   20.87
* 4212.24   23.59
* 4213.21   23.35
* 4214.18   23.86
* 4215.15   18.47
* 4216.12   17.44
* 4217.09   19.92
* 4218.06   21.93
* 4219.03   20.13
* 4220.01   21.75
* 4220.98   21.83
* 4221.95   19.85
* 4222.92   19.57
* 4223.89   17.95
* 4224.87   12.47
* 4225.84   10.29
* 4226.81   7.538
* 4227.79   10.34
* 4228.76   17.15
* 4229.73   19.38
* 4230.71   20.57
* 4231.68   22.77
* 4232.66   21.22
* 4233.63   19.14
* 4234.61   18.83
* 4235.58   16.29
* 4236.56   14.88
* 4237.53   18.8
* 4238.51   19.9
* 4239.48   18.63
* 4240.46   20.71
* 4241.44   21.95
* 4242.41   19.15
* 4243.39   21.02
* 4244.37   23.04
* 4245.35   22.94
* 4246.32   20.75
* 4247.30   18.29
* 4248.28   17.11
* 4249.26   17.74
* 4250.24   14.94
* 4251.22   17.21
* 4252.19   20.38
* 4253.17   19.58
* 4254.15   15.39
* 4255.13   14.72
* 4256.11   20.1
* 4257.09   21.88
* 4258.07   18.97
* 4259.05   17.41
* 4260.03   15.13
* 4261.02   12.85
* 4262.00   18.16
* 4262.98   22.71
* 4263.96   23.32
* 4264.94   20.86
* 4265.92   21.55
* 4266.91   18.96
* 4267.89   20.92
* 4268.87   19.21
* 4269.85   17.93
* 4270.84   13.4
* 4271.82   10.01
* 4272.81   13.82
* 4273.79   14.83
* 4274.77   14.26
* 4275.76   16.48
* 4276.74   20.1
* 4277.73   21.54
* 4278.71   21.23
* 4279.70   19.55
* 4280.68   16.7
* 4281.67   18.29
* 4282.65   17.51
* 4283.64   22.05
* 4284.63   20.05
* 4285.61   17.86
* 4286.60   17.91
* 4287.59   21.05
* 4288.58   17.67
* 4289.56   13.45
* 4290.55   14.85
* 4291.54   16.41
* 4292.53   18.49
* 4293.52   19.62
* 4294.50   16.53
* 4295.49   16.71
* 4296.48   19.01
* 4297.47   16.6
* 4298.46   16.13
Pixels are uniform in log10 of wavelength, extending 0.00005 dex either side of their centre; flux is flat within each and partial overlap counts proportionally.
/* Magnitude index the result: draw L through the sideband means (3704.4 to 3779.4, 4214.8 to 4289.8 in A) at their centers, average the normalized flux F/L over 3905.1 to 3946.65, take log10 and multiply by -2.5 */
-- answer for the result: 0.30 mag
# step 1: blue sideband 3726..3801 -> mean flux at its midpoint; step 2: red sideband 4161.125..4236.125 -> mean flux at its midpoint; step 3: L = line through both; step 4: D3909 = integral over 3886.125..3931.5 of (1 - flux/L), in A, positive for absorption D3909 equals 6.6 A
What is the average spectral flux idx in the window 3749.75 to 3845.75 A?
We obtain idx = 12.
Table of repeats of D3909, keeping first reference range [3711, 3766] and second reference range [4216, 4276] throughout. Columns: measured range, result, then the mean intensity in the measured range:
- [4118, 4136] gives -4.5 A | 20.3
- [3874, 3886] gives 1.5 A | 10.9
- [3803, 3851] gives 6.8 A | 9.88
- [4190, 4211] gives -3.0 A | 19.9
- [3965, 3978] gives 5.6 A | 7.9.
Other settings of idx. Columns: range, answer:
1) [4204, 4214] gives 22.3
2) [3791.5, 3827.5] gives 11.4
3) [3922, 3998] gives 11.4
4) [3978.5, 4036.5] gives 18.8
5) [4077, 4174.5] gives 20.4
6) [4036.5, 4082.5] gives 18.4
